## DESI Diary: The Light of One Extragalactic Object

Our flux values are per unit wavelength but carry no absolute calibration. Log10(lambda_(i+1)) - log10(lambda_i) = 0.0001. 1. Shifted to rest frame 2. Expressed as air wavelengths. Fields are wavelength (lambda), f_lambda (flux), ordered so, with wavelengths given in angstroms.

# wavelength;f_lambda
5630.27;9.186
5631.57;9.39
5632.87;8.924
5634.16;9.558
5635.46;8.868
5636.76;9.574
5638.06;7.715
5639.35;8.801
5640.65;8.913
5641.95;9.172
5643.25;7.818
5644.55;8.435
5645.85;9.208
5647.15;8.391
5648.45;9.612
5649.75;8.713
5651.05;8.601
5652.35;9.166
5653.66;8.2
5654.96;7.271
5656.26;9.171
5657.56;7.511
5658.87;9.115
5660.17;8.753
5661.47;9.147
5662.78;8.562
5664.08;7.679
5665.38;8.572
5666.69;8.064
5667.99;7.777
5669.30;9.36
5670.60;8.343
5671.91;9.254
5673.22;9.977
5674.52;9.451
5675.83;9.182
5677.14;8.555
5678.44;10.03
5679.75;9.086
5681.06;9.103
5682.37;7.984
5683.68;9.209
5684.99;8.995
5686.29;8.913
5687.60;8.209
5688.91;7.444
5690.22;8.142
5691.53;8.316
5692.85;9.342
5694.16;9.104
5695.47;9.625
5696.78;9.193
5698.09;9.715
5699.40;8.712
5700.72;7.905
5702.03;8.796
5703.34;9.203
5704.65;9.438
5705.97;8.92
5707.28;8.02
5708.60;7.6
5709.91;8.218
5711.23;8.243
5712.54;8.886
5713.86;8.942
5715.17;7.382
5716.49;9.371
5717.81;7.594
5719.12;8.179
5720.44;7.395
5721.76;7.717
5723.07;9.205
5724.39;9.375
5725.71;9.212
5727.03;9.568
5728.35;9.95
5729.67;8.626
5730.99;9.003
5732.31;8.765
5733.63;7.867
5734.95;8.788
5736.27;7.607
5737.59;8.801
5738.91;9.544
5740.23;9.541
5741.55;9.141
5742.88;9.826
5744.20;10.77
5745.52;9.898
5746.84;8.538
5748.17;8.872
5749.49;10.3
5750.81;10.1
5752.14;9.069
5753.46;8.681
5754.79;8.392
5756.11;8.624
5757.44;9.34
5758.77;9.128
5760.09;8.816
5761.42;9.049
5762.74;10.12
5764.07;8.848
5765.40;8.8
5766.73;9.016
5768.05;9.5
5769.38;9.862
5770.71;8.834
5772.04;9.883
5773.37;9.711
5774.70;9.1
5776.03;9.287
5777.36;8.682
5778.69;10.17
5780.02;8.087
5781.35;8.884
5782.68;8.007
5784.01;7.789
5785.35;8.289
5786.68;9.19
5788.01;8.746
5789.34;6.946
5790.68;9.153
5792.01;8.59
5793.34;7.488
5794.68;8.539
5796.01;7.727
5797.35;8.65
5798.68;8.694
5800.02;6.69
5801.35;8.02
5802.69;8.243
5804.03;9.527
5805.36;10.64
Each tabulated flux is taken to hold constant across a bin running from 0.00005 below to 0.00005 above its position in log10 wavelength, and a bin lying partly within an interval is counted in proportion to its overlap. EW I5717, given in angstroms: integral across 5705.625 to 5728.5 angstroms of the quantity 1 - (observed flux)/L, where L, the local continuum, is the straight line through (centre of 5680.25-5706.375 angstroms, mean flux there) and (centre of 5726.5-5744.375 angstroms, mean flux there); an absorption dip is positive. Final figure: 1.2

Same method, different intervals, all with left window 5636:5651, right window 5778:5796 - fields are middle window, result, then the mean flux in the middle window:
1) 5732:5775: -3.47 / 9.19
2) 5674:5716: -0.52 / 8.74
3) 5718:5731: -0.30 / 8.77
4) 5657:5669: 0.44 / 8.39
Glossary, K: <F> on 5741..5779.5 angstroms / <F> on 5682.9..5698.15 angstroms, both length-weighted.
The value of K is 1.06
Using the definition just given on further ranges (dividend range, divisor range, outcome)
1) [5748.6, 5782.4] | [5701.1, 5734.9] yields 1.07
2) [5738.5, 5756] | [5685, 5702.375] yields 1.08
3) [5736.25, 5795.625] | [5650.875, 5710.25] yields 1.03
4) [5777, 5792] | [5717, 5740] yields 0.98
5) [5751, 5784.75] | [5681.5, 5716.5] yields 1.04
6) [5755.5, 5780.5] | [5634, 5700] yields 1.05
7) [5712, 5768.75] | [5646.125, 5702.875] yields 1.03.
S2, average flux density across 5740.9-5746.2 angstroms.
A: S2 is 9.91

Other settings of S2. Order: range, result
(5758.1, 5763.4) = 9.29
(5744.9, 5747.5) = 9.22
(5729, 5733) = 8.79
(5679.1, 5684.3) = 8.83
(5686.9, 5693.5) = 8.28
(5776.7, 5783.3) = 8.78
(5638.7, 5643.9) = 8.68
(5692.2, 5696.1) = 9.36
